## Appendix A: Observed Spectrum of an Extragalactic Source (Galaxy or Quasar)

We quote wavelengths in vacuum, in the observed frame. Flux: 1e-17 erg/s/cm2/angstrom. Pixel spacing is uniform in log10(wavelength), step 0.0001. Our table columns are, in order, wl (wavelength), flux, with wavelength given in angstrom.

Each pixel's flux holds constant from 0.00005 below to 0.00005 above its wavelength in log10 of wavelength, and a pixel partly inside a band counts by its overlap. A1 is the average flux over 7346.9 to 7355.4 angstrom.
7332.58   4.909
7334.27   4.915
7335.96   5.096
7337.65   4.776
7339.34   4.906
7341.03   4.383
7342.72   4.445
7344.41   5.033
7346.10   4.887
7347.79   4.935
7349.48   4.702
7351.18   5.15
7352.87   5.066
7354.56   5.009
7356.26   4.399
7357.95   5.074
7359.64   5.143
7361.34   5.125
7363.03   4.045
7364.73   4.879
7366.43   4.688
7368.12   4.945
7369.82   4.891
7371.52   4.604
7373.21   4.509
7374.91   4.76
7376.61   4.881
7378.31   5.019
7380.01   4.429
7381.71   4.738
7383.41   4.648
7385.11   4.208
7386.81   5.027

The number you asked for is 4.97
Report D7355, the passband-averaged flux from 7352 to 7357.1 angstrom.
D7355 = 4.83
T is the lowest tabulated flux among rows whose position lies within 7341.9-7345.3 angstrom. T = 4.445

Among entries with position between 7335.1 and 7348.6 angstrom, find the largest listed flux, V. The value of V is 5.096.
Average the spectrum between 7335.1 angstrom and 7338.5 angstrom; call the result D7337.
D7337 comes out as 4.93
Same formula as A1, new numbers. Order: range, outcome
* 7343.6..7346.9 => 4.96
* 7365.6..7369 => 4.82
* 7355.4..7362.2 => 4.93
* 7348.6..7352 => 4.92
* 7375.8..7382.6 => 4.76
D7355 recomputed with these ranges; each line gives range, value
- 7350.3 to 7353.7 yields 5.1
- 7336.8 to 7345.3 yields 4.71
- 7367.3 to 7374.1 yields 4.74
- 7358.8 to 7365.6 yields 4.79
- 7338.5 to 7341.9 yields 4.64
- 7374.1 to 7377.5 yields 4.82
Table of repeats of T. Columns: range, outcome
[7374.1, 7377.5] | 4.76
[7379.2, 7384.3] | 4.429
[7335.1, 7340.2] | 4.776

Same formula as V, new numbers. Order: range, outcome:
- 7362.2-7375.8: 4.945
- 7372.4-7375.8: 4.76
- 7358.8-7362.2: 5.143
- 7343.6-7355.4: 5.15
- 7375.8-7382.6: 5.019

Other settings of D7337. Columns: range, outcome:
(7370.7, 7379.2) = 4.75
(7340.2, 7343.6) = 4.42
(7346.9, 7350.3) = 4.83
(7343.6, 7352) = 4.94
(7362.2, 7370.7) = 4.69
